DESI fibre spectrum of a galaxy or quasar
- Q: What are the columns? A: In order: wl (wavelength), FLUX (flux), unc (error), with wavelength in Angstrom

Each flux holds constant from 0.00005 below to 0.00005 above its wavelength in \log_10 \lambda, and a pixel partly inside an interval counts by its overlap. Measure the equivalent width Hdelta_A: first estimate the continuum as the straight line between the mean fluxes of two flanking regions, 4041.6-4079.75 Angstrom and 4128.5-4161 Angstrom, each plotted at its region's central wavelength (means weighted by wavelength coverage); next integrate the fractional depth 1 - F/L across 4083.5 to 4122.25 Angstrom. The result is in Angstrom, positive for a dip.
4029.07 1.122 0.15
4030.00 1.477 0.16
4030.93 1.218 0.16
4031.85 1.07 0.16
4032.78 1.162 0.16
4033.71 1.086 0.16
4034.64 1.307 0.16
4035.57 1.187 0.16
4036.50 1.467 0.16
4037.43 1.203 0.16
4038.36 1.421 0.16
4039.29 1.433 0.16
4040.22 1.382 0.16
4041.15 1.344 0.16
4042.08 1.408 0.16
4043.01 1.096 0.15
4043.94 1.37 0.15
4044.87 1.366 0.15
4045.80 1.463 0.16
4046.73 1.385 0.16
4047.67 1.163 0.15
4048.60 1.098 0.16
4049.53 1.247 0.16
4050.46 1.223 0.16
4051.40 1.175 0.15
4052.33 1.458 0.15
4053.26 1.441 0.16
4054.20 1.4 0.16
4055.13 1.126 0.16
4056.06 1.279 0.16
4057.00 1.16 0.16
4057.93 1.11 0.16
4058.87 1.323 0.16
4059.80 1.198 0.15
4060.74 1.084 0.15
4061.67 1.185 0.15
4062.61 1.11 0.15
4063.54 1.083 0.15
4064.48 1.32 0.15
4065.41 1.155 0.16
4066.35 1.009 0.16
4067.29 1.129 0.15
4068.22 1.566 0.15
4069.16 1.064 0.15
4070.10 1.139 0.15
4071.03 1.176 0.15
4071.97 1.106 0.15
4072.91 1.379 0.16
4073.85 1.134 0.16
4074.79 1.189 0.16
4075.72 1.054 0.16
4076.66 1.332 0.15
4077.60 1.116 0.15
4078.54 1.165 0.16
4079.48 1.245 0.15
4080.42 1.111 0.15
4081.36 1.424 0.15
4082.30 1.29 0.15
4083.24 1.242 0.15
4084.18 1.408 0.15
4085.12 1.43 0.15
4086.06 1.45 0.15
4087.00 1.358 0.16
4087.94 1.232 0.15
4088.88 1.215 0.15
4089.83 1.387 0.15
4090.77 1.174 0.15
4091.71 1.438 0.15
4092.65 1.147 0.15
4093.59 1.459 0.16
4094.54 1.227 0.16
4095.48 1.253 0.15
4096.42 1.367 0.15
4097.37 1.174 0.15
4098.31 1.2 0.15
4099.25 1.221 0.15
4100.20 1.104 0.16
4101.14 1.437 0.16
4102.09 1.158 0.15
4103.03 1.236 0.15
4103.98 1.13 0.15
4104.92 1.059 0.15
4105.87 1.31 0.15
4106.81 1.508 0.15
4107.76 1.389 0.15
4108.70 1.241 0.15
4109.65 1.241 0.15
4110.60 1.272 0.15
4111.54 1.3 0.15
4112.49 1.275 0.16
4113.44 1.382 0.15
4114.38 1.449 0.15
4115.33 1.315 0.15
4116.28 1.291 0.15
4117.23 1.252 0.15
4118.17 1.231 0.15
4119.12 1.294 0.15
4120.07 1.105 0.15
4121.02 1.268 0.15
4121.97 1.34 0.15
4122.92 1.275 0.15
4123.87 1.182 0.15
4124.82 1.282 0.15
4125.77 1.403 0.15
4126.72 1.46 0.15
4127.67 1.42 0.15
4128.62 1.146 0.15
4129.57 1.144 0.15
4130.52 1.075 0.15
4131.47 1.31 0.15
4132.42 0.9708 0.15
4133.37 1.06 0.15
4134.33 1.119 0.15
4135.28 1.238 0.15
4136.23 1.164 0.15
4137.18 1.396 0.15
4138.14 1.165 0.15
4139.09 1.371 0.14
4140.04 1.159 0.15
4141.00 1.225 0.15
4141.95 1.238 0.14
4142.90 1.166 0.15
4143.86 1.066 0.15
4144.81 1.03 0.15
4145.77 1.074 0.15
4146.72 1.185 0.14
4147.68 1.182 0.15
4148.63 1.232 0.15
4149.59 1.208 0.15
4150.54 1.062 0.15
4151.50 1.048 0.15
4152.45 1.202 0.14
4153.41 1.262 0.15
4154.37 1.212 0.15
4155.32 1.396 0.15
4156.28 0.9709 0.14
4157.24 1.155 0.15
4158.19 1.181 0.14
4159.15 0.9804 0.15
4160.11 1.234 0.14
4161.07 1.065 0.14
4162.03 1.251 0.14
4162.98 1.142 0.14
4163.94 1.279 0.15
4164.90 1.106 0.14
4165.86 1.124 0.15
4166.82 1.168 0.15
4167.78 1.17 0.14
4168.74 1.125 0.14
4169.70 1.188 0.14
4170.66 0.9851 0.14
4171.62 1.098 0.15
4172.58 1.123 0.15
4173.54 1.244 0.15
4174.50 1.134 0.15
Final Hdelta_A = -2.9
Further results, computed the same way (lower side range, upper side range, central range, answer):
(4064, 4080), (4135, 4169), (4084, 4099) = -1.5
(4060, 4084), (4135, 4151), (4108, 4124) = -1.2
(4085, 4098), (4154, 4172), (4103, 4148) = -0.3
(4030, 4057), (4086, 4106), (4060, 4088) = 1.0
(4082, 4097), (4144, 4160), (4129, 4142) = 0.1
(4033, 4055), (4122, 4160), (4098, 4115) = -0.6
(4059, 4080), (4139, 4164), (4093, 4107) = -0.9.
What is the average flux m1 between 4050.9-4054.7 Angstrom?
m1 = 1.36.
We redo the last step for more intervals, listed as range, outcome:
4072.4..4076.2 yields 1.19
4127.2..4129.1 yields 1.28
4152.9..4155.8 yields 1.29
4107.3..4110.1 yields 1.29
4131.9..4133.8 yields 1.02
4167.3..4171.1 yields 1.12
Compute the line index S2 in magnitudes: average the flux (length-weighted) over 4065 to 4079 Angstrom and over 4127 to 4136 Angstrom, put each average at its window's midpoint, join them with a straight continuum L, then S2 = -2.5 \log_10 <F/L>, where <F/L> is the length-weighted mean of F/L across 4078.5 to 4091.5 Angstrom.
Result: -0.11 mag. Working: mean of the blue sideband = 1.18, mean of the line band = 1.3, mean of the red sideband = 1.17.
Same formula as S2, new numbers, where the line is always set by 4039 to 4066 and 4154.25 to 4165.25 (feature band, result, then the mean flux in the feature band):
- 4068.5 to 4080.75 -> 0.06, 1.18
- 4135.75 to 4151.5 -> 0.00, 1.18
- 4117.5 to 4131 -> -0.06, 1.26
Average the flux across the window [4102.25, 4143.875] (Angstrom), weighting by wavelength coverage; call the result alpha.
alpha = 1.25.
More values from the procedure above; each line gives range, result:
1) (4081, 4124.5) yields 1.29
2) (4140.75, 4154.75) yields 1.16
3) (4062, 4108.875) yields 1.25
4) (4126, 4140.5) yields 1.22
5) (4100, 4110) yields 1.26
